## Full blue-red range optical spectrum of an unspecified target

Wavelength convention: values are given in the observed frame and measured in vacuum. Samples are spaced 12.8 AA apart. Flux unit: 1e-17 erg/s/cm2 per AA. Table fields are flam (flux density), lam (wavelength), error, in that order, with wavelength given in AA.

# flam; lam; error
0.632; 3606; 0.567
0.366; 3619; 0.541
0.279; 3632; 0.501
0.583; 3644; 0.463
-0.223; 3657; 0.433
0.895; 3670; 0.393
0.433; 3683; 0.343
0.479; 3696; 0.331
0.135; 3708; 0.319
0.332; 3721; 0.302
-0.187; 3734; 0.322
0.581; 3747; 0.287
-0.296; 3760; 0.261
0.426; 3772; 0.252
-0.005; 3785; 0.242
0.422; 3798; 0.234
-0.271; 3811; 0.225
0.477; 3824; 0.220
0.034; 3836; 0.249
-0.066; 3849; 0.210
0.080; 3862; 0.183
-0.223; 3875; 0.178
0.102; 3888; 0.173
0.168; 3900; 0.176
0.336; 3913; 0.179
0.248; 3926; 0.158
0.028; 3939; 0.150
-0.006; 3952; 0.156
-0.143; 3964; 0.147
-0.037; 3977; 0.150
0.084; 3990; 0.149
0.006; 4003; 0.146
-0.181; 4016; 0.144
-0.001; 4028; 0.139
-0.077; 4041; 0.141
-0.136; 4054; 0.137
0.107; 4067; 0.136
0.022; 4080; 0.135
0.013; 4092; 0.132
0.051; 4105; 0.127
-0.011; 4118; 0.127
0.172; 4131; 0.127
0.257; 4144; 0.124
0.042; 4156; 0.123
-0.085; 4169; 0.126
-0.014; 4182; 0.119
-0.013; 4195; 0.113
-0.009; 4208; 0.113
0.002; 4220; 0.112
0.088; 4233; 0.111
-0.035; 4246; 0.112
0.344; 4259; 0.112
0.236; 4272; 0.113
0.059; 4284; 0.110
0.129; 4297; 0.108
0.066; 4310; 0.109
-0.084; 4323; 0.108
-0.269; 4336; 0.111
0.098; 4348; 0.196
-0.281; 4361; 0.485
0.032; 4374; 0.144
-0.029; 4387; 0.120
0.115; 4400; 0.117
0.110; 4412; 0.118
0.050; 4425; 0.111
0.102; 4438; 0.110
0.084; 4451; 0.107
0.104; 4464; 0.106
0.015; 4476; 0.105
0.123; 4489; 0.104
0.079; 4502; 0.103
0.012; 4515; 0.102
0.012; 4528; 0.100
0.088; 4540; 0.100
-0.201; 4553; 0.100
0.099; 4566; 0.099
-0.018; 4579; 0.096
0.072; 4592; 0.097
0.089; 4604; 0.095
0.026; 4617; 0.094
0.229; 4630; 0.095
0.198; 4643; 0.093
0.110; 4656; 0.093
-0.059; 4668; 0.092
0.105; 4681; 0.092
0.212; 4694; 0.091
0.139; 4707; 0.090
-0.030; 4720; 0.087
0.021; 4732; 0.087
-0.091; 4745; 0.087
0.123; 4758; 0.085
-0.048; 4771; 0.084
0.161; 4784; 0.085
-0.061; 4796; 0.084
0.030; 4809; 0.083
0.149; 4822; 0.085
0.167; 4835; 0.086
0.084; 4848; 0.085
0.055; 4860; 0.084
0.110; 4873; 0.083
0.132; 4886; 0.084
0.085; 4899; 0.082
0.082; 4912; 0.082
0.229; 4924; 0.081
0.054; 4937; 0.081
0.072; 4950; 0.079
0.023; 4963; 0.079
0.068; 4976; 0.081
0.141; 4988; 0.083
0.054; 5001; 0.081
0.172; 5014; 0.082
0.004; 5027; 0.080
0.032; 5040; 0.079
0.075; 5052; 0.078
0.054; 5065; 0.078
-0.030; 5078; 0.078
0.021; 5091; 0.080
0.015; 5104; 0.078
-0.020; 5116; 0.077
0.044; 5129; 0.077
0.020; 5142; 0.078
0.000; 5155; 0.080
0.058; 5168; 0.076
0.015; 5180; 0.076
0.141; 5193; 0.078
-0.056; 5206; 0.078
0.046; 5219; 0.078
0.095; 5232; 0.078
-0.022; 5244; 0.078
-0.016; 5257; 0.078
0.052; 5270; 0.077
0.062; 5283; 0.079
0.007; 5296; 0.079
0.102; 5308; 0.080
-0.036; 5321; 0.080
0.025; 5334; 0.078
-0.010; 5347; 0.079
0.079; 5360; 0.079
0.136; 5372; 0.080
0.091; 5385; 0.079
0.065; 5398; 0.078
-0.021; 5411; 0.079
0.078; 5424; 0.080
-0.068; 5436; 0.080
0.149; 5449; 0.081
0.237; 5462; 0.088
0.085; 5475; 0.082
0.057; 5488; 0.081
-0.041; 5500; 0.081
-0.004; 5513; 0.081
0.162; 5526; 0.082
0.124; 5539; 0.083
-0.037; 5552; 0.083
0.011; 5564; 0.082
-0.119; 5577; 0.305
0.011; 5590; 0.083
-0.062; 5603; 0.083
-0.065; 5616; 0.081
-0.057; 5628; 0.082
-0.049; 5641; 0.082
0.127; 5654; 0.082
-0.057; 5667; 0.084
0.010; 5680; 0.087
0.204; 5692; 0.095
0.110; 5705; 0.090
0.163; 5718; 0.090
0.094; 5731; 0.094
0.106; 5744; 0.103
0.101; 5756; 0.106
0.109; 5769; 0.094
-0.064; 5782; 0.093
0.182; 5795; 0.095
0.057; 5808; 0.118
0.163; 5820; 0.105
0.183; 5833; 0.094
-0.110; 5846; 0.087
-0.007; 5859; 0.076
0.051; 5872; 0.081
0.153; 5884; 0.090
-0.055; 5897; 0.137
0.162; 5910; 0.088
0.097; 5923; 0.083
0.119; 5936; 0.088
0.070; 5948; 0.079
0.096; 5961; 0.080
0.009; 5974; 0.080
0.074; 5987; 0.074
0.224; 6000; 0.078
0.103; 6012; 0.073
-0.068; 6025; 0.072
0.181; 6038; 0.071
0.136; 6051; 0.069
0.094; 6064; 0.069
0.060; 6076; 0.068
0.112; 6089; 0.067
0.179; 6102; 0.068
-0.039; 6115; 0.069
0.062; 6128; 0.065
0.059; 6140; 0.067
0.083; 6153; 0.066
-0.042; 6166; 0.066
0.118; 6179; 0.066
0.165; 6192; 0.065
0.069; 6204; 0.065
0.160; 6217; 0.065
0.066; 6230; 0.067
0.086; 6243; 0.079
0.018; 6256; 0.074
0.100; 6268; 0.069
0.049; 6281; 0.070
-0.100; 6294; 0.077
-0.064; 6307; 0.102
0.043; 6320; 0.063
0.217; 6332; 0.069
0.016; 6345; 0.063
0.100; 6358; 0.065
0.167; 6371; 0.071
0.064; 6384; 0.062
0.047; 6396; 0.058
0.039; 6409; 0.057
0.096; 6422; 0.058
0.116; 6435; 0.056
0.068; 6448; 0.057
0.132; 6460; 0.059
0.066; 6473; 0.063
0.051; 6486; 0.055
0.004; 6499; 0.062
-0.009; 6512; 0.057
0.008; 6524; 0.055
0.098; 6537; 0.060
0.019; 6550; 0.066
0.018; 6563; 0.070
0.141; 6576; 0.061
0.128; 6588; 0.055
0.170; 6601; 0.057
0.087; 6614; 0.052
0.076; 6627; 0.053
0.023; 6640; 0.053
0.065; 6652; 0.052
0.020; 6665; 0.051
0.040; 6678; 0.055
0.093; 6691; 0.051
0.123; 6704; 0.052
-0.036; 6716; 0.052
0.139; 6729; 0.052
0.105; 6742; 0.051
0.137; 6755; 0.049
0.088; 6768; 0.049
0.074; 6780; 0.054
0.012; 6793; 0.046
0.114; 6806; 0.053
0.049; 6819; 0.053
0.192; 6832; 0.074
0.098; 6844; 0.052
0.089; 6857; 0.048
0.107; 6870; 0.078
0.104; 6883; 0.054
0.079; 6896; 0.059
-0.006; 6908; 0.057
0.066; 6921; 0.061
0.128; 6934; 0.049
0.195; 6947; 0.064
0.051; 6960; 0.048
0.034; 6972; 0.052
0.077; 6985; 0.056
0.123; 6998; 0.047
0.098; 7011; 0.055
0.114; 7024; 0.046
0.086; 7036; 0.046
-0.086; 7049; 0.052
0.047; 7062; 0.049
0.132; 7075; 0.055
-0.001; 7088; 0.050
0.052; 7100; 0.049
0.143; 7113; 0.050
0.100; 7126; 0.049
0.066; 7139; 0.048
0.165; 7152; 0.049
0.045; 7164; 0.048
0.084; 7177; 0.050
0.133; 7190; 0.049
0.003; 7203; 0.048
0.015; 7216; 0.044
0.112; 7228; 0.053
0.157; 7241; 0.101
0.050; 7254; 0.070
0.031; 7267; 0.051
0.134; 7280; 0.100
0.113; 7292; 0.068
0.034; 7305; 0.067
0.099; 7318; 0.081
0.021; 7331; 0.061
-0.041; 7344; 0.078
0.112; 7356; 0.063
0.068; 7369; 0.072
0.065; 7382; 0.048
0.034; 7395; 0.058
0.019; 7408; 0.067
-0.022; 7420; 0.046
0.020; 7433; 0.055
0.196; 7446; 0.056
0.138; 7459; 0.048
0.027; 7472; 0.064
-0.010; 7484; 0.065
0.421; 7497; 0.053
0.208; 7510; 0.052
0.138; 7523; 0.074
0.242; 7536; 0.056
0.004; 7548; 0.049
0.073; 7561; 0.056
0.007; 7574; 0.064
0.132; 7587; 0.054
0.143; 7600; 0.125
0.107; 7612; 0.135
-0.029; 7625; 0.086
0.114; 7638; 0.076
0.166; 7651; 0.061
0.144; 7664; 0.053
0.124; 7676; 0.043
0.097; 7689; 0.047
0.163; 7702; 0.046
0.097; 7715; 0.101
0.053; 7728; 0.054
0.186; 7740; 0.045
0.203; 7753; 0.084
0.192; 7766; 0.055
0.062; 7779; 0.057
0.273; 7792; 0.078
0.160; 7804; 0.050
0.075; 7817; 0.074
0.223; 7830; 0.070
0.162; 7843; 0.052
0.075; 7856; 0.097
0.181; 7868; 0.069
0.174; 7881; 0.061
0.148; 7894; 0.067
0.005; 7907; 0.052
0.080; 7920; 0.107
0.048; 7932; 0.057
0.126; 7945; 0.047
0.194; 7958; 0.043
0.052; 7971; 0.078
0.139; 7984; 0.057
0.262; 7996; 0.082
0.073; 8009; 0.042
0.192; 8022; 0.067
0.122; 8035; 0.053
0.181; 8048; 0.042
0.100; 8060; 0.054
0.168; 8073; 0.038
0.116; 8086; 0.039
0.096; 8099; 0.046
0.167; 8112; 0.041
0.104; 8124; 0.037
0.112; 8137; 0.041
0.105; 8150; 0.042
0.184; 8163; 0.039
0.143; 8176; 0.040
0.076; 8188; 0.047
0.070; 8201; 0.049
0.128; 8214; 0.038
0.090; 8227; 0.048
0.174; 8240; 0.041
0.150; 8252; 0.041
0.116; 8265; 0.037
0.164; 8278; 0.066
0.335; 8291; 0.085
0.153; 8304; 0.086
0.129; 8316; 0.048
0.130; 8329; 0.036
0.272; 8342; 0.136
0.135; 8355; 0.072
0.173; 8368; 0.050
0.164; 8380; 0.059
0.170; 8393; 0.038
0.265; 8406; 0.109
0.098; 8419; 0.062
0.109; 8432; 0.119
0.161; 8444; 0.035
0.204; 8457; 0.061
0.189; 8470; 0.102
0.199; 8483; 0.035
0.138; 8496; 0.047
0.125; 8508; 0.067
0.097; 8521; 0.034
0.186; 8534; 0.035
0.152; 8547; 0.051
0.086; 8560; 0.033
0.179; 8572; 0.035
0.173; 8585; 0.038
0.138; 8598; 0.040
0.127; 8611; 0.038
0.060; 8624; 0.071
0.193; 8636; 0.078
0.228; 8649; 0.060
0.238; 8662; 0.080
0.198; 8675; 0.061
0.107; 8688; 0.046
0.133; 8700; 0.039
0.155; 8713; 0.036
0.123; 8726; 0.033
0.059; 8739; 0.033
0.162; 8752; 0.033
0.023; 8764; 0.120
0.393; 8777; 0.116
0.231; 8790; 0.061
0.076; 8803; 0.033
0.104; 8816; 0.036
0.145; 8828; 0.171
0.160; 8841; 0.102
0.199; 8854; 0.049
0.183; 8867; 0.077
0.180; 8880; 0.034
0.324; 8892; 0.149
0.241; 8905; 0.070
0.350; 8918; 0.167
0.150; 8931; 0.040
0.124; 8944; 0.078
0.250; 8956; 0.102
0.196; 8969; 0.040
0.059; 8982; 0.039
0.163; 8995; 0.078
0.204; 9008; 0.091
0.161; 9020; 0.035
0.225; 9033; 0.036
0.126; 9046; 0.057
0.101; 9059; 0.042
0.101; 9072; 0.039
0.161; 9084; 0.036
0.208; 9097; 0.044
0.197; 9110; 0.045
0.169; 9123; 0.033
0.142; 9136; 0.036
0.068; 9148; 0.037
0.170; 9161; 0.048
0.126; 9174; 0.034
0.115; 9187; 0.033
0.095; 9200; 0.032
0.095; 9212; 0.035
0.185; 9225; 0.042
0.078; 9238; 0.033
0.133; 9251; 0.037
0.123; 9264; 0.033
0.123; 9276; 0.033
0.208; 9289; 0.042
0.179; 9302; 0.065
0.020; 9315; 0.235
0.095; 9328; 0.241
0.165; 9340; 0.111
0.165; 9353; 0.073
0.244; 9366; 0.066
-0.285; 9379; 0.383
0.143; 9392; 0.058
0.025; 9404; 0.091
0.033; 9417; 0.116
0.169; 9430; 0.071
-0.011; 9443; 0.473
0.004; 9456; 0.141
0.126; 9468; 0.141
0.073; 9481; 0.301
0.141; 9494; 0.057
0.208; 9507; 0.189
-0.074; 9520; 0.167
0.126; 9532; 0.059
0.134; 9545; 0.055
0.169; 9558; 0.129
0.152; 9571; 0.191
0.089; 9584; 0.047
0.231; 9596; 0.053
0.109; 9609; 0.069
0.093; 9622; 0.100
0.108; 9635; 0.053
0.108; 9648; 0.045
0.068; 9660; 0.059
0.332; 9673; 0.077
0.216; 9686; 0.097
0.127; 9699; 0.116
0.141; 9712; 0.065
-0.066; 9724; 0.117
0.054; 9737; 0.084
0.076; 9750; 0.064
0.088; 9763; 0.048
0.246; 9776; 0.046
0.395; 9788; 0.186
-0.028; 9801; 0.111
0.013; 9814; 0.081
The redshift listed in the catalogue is 1.011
